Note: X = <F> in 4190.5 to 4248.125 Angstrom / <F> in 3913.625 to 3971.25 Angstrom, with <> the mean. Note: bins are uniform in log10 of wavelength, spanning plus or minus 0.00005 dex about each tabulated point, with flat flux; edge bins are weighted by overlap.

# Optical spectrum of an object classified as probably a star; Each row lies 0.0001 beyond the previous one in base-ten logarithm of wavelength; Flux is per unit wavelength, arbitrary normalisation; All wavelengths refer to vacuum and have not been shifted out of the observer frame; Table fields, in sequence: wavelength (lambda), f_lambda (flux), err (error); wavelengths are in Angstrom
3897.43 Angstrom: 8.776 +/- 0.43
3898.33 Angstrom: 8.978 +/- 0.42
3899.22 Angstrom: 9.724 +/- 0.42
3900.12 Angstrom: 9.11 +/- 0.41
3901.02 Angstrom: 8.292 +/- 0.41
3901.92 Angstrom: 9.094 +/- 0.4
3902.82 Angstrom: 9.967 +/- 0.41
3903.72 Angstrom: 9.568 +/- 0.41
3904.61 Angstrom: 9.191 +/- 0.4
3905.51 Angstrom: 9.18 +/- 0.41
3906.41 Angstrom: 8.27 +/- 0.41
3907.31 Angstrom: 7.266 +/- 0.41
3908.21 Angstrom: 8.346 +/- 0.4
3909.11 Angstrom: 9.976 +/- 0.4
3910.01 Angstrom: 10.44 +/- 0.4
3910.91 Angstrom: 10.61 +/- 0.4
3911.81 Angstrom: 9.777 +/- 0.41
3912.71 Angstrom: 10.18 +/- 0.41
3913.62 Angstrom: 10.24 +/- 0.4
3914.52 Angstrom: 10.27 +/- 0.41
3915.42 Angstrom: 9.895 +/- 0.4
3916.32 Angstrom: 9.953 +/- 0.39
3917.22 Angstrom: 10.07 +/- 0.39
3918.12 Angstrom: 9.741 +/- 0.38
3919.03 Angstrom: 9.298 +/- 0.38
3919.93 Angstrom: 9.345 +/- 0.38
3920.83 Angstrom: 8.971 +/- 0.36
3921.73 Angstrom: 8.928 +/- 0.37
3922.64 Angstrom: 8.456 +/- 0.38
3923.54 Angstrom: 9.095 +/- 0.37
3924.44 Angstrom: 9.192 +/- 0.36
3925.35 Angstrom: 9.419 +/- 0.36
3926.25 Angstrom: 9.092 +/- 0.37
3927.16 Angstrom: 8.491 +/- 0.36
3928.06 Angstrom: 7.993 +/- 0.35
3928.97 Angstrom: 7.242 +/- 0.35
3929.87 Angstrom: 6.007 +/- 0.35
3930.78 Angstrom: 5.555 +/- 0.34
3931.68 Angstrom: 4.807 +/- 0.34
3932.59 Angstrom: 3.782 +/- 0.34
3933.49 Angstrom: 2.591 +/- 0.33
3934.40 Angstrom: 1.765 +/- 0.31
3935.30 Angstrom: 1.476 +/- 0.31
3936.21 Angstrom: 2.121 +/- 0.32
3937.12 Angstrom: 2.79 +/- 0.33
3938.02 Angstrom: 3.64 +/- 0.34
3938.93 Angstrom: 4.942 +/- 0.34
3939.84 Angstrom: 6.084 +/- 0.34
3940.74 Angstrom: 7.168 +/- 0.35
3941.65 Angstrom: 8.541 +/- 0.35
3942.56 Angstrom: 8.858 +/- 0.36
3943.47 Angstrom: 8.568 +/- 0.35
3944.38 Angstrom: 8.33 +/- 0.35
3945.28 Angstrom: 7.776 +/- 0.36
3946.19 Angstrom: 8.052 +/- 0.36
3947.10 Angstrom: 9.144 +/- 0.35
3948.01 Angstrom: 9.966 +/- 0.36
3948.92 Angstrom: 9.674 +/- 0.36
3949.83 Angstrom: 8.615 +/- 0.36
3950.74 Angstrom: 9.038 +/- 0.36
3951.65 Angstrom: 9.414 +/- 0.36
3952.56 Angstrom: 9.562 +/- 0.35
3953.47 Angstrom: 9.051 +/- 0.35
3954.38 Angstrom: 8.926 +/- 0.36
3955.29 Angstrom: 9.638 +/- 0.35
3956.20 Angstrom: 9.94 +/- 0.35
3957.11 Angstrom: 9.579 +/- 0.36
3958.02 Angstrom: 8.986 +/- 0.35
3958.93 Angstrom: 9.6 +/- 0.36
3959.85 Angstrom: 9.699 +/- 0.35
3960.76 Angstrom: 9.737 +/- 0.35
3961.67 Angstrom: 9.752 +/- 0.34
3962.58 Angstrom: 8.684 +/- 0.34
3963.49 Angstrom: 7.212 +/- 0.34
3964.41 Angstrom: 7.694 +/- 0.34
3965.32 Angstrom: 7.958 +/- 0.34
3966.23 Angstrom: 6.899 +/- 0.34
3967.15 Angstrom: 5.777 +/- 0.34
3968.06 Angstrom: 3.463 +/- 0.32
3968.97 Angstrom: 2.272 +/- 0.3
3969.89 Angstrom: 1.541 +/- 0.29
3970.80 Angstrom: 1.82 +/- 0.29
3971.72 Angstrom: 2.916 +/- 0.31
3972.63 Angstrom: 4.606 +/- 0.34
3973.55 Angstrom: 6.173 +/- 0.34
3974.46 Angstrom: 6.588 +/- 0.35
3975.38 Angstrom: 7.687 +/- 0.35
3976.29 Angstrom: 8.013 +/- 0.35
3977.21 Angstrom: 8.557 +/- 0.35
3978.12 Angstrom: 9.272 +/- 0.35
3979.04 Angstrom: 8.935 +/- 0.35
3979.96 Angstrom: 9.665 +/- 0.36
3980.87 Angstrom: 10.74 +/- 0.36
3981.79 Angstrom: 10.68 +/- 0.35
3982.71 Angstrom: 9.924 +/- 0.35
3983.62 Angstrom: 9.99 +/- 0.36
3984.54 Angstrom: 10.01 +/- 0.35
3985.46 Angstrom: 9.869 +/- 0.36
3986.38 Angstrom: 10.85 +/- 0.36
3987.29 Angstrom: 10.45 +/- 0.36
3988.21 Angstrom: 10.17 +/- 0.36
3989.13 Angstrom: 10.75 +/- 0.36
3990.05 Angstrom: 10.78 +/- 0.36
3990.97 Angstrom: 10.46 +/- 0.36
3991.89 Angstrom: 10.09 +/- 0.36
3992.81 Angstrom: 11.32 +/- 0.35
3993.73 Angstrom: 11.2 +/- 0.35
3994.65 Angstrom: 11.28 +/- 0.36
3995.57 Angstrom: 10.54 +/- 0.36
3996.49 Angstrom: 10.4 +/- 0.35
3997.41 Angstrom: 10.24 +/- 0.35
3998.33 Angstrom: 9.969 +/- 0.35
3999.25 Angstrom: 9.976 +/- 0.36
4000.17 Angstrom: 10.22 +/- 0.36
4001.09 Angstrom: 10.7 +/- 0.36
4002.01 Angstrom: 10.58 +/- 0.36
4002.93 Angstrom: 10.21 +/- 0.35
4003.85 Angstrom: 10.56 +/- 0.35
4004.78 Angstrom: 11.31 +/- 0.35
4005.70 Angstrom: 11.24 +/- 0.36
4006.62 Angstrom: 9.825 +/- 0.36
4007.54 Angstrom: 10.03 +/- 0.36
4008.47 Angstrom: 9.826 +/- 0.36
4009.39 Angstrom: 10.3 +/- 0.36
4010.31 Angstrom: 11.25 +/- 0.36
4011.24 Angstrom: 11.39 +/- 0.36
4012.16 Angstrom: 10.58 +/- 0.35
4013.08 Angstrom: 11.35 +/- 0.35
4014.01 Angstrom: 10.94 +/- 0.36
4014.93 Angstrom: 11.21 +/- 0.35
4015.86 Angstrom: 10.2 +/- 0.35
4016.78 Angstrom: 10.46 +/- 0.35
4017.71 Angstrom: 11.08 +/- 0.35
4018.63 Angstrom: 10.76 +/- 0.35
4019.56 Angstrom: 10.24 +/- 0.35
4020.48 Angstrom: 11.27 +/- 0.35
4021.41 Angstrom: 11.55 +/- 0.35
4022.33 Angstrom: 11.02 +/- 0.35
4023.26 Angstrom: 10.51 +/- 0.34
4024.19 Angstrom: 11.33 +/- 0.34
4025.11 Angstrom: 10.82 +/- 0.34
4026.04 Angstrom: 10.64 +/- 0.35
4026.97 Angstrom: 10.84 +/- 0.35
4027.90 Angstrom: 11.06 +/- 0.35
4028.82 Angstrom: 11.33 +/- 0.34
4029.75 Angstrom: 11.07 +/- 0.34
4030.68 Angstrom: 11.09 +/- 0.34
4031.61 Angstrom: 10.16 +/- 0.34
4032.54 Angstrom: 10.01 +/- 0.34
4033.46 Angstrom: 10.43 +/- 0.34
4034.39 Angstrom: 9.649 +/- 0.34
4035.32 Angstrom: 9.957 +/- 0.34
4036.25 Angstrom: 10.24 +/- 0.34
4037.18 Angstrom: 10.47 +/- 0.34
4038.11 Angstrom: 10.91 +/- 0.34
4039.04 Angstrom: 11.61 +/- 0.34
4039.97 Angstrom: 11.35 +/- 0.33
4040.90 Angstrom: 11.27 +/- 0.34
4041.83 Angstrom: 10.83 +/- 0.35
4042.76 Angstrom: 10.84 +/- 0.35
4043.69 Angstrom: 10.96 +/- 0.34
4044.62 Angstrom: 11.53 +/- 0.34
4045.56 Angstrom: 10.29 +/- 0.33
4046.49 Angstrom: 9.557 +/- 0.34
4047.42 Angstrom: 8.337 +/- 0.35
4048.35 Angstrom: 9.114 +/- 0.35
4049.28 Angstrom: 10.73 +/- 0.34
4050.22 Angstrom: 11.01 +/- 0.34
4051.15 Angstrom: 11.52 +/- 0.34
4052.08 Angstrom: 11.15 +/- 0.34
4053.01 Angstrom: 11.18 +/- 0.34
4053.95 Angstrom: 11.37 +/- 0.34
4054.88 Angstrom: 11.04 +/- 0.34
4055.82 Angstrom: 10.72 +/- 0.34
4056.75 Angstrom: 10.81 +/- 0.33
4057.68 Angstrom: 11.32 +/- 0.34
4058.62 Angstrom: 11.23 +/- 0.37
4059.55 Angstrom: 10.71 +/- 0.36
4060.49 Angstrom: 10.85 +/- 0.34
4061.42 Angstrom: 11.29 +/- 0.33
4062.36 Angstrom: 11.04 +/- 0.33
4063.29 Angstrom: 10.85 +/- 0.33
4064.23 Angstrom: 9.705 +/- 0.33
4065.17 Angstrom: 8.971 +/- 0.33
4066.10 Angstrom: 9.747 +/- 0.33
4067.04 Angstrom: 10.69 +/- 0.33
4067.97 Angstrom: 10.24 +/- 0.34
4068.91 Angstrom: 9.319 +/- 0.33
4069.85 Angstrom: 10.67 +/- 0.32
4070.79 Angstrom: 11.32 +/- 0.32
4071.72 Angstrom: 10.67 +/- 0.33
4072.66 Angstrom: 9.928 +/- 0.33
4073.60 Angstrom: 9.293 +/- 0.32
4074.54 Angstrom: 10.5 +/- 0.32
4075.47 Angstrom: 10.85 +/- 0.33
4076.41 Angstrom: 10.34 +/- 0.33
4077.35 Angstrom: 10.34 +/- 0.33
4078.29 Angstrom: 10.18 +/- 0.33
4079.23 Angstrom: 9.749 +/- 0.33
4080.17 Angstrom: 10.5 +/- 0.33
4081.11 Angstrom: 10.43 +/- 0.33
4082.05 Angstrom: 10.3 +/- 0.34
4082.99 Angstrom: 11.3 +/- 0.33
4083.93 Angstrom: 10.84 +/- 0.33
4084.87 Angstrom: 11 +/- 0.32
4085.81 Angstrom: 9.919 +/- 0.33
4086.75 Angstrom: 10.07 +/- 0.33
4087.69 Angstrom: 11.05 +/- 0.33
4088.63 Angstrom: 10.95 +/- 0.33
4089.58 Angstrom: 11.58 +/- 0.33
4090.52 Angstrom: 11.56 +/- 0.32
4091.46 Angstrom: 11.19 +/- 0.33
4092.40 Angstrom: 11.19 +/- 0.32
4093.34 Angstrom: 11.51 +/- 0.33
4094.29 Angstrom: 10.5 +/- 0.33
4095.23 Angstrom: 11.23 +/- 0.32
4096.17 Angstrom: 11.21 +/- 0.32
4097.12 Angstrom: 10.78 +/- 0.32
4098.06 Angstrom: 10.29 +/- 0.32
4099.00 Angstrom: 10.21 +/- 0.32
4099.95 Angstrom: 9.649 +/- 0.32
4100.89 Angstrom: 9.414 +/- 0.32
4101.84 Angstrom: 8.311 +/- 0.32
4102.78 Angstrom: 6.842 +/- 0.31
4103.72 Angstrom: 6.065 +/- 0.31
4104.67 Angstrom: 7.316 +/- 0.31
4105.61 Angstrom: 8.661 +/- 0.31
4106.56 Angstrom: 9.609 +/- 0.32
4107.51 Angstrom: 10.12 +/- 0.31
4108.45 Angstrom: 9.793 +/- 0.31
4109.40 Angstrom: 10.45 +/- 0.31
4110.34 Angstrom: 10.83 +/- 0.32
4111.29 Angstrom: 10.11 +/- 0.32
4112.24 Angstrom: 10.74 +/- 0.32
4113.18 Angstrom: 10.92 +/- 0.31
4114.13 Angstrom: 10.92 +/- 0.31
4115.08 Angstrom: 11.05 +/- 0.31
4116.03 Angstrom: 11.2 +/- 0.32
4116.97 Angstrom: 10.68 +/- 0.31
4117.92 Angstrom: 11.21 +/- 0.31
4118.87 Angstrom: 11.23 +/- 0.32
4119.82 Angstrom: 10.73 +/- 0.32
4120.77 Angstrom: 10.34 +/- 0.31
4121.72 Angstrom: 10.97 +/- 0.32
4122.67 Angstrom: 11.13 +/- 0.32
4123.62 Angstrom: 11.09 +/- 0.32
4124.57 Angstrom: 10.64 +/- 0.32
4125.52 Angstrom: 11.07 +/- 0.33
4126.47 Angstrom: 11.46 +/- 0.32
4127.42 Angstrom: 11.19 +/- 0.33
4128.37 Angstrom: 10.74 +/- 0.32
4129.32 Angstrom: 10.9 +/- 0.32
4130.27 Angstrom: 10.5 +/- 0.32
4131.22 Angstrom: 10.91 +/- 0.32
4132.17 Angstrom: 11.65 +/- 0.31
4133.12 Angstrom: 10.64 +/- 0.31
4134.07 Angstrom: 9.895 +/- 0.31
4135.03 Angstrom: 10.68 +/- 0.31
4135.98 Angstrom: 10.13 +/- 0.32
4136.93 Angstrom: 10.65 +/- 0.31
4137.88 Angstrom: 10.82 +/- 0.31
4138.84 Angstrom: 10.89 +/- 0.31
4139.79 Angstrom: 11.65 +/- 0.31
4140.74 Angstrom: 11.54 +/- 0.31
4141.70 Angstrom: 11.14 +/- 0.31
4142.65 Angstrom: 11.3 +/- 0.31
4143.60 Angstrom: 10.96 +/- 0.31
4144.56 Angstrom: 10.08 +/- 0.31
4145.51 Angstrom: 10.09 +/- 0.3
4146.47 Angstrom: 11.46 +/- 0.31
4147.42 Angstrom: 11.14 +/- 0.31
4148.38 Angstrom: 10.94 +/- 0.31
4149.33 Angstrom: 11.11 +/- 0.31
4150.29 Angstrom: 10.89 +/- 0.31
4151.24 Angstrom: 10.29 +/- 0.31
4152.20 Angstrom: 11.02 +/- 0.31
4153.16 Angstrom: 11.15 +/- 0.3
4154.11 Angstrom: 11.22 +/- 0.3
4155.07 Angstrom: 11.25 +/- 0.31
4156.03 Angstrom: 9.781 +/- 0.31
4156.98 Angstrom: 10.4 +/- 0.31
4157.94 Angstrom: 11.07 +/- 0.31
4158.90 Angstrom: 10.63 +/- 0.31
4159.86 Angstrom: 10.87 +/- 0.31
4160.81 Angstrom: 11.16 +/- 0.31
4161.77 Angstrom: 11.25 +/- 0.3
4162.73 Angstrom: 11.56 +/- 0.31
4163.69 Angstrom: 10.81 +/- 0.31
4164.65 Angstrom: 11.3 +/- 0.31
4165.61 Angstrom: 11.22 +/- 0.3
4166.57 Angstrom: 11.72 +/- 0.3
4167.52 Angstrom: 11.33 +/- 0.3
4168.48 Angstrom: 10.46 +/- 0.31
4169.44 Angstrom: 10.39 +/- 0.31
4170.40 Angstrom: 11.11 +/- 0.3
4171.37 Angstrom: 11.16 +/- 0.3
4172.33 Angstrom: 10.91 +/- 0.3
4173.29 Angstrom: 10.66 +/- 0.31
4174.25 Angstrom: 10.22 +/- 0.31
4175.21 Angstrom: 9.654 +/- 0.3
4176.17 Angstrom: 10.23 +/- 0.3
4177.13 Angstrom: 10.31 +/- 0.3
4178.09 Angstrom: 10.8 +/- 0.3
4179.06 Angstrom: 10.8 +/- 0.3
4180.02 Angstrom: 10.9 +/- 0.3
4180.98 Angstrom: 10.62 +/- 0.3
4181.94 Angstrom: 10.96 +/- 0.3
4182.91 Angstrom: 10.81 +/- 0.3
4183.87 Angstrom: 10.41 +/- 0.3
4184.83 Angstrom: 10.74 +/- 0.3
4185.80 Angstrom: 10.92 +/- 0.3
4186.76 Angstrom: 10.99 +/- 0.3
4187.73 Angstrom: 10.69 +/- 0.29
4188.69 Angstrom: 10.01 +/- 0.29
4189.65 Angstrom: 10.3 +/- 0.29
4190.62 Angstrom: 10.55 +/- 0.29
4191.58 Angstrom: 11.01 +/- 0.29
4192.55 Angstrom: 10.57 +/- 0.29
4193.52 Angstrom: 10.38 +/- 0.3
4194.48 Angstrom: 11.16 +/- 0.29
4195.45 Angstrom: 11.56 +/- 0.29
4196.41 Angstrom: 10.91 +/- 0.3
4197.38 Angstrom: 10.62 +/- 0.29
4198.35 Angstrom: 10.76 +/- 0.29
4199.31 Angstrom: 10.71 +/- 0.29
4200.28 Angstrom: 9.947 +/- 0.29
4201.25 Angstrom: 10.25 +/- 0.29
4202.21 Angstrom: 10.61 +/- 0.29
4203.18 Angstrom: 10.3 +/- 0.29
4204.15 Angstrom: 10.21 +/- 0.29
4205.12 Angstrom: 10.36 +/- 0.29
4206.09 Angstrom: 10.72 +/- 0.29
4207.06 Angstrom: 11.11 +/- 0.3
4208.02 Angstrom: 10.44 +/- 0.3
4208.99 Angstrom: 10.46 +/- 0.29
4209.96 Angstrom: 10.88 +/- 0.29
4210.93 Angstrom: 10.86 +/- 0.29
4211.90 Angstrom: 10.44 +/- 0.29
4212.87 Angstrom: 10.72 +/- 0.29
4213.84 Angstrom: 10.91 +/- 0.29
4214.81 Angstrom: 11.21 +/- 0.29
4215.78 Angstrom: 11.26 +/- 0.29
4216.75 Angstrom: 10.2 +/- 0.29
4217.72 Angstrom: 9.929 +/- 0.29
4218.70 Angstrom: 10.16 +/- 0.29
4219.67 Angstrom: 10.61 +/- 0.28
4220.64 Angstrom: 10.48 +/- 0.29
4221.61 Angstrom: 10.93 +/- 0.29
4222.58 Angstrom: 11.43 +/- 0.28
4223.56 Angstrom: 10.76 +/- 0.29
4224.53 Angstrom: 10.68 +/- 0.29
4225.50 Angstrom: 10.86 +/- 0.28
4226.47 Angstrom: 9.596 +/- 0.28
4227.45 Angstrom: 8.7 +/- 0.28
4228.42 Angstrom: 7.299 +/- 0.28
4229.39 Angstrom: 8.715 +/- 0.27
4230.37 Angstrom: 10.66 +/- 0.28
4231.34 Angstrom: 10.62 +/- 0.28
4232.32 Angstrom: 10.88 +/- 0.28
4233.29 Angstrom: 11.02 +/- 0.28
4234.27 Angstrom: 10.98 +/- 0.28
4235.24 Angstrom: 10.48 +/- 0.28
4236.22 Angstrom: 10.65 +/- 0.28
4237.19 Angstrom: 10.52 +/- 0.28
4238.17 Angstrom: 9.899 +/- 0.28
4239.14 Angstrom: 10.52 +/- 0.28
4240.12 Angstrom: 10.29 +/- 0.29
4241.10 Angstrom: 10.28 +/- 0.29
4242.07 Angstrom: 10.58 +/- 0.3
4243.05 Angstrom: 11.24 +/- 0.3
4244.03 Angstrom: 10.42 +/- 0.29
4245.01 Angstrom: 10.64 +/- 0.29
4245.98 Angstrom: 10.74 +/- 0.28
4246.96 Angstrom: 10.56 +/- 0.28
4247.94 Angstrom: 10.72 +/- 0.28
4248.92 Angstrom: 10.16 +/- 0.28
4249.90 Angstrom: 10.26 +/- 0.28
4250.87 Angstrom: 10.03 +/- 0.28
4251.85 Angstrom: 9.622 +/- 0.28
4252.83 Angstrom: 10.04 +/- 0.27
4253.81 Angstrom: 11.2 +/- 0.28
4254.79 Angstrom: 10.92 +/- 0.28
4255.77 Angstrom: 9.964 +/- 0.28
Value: 1.4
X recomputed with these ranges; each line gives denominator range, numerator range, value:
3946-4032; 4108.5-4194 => 1.14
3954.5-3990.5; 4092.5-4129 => 1.26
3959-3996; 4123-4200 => 1.29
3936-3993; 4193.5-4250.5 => 1.30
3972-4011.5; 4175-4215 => 1.08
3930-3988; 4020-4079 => 1.44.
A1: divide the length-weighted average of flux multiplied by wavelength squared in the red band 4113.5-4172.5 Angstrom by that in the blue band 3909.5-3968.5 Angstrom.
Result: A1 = 1.5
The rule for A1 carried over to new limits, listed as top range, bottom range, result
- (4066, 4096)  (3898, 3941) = 1.47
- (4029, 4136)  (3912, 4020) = 1.28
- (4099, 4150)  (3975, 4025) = 1.07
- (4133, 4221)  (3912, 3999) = 1.47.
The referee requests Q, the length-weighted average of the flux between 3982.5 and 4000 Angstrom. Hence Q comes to 10.4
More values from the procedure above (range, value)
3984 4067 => 10.6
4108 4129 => 10.8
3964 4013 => 9.04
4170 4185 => 10.6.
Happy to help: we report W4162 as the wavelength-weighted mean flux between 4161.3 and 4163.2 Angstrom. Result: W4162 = 11.4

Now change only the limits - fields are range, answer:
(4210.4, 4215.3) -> 10.8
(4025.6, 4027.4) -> 10.7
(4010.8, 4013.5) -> 11.1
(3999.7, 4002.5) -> 10.5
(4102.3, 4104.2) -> 6.48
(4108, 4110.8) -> 10.4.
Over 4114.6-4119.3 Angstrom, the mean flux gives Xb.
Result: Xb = 11.1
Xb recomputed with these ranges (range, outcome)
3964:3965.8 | 7.84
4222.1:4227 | 10.6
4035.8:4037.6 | 10.4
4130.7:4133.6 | 11.1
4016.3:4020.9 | 10.8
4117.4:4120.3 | 11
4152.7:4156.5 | 10.9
